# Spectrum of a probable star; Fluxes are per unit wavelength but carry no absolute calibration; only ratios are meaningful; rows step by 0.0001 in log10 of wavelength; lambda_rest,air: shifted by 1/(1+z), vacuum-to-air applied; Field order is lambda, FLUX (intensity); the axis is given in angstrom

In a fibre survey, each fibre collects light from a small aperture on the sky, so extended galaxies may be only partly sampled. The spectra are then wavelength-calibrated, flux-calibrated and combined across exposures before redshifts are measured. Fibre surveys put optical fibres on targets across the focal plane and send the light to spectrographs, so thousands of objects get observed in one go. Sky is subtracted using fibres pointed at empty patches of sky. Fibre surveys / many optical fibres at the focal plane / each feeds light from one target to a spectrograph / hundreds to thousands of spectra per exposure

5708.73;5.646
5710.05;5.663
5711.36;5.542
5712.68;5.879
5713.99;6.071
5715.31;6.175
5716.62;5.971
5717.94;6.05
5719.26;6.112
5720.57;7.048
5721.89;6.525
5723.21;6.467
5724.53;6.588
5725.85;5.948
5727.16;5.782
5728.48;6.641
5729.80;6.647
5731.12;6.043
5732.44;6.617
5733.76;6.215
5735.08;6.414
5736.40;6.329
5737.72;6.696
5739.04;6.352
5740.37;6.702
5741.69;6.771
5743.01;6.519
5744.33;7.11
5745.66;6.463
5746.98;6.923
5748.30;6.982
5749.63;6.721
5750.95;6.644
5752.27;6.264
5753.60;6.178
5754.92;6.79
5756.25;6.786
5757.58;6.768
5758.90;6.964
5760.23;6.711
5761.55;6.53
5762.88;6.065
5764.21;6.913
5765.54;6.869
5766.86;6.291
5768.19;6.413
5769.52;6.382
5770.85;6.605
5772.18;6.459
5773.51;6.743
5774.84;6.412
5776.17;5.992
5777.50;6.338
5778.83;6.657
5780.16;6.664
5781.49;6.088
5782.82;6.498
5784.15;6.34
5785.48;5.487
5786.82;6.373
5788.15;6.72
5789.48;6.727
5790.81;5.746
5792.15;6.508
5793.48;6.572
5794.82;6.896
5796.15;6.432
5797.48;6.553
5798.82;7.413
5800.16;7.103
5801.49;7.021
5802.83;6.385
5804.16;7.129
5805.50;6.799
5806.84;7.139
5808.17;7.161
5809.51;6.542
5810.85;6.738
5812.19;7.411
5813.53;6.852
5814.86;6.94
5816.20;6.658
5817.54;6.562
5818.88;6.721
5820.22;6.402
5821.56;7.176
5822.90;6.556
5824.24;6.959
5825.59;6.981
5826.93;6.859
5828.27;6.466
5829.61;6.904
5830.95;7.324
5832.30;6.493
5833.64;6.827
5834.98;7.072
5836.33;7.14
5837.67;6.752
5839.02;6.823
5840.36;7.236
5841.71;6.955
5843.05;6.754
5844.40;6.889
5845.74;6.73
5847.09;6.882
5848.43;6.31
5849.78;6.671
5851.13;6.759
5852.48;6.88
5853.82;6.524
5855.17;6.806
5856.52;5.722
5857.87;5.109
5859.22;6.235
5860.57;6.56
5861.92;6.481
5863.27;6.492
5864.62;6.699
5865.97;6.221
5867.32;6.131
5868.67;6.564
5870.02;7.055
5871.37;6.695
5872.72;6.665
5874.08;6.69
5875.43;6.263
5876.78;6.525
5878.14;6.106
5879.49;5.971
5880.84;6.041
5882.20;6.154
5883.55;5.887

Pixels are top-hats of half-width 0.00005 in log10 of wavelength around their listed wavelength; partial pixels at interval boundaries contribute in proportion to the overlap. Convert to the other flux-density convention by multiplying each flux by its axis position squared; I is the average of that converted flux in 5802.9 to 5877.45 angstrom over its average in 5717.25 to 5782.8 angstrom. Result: 1.1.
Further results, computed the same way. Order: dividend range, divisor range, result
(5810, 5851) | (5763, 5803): 1.07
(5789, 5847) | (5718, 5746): 1.09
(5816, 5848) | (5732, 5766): 1.06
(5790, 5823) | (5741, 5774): 1.04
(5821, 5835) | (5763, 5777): 1.08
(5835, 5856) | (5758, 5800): 1.07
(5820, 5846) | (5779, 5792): 1.11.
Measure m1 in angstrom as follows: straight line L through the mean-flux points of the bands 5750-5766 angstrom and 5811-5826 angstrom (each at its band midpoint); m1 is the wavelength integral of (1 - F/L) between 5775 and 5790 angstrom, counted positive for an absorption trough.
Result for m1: 0.8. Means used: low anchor 6.62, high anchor 6.83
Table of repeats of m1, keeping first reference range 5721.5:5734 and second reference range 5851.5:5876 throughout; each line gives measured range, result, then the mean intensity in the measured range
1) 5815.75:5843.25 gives -1.83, 6.84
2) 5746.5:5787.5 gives -0.87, 6.51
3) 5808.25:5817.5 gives -0.65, 6.86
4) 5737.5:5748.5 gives -0.62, 6.71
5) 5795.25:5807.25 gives -0.91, 6.88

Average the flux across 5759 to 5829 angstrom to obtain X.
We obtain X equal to 6.64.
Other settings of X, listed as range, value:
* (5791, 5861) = 6.75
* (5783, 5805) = 6.59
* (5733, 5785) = 6.55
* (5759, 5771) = 6.55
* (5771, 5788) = 6.36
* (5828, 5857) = 6.78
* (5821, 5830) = 6.84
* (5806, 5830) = 6.83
